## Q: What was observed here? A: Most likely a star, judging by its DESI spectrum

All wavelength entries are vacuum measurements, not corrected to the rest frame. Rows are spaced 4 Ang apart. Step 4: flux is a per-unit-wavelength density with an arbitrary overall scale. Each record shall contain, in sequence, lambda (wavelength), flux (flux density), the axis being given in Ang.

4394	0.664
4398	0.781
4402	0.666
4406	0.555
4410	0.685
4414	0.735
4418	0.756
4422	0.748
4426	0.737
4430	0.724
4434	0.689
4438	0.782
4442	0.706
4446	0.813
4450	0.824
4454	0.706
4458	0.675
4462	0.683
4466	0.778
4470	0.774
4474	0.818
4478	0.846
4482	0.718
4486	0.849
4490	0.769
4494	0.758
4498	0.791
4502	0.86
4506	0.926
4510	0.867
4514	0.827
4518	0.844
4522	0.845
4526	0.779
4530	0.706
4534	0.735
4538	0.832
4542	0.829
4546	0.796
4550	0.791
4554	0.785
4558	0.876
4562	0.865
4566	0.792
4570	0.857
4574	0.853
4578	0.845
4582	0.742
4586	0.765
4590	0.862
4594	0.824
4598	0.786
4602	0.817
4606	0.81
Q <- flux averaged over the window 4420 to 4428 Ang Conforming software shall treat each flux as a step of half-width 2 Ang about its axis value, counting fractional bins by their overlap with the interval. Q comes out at 0.742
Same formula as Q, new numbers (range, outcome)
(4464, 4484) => 0.787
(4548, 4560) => 0.817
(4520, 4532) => 0.777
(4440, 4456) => 0.762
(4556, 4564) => 0.871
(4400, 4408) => 0.611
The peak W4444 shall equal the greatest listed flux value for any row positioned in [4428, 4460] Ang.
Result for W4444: 0.824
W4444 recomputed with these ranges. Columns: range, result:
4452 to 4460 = 0.706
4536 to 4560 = 0.876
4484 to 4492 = 0.849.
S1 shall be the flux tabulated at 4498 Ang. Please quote 0.791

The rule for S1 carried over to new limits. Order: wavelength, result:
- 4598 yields 0.786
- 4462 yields 0.683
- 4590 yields 0.862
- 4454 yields 0.706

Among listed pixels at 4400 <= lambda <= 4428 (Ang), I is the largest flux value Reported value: 0.756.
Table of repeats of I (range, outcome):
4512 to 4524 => 0.845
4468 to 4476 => 0.818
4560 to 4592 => 0.865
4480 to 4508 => 0.926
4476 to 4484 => 0.846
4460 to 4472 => 0.778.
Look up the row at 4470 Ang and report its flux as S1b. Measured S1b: 0.774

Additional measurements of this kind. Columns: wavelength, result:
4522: 0.845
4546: 0.796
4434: 0.689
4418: 0.756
